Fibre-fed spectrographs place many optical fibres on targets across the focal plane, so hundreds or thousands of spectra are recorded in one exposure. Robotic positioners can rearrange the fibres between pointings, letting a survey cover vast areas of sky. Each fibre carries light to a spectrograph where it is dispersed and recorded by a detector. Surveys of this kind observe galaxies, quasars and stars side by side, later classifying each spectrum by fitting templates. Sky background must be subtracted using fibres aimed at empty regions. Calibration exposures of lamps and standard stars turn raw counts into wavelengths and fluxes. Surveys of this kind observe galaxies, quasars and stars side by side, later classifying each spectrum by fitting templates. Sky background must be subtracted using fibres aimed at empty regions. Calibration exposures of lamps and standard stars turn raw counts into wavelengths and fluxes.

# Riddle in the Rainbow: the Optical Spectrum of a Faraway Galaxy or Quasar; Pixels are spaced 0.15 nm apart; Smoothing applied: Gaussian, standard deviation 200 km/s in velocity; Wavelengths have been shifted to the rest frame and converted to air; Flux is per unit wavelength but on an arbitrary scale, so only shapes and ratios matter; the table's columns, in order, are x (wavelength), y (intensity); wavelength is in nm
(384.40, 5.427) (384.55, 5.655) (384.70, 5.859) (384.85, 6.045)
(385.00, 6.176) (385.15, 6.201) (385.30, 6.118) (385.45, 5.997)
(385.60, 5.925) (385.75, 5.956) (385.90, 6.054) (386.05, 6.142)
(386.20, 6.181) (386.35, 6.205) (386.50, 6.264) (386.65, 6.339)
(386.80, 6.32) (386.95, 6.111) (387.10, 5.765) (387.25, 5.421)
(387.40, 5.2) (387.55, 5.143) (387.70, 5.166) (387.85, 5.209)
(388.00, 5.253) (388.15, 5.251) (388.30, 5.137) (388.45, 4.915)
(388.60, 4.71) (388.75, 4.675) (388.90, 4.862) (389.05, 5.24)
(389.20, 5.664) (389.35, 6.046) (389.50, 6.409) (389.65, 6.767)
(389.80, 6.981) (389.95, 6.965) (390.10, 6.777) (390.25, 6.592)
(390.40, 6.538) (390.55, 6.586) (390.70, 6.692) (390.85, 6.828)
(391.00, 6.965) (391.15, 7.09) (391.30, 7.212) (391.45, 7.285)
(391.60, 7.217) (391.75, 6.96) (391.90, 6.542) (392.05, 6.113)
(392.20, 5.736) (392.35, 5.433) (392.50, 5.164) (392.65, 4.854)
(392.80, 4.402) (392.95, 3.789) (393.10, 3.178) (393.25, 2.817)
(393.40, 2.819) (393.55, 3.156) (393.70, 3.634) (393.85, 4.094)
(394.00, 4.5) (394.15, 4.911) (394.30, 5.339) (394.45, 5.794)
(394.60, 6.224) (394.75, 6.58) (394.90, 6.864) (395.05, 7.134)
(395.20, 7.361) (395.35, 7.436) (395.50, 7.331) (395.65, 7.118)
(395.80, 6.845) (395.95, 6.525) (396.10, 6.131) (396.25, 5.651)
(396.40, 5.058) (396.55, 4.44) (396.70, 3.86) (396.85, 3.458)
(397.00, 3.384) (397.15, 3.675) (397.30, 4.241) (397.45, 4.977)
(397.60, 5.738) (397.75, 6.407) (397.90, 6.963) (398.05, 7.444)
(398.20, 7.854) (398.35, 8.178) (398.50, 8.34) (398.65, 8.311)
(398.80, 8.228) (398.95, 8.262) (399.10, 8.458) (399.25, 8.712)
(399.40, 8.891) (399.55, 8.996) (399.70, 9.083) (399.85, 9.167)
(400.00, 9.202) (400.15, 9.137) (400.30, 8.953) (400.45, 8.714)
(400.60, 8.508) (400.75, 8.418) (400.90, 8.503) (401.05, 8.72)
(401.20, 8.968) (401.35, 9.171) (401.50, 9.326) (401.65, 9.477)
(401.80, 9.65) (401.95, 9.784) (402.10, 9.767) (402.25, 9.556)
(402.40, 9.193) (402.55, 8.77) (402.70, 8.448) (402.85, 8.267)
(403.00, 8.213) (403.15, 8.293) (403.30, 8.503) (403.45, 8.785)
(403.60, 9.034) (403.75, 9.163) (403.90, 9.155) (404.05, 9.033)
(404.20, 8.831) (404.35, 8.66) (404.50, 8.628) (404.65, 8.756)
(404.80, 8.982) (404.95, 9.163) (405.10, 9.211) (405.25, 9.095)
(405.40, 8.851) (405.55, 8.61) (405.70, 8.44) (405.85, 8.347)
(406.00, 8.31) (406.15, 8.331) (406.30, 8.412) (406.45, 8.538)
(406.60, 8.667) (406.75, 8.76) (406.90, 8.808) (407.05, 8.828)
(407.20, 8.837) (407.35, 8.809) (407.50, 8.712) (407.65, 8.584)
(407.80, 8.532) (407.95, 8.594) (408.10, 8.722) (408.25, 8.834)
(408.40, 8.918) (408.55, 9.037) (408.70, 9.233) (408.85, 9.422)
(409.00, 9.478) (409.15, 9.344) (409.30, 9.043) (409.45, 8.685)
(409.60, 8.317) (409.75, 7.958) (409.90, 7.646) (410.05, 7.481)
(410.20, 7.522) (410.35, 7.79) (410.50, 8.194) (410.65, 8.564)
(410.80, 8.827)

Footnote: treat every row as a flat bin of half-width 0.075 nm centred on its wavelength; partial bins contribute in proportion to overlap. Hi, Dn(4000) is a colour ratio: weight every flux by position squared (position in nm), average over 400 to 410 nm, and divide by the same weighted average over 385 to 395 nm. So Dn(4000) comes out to 1.67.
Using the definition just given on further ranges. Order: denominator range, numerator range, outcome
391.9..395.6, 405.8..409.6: 1.80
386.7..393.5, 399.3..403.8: 1.66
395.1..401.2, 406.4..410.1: 1.27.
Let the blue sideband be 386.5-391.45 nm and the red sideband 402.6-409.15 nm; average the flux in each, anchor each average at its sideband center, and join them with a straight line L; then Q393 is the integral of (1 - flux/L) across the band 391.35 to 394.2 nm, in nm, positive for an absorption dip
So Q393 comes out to 0.73 nm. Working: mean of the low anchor 5.99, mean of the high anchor 8.77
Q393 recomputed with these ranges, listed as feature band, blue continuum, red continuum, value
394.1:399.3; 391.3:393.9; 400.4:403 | 0.30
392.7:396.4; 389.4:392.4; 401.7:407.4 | 0.97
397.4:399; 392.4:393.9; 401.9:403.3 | -0.20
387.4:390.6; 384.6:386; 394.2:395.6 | 0.27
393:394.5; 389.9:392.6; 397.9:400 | 0.67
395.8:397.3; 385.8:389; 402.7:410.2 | 0.48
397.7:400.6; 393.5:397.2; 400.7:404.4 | -0.43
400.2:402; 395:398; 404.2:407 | -0.45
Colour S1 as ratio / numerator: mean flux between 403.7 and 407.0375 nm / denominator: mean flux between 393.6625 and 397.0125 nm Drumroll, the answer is 1.5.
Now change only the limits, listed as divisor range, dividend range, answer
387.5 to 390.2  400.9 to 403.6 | 1.59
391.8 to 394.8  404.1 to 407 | 1.83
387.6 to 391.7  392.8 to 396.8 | 0.87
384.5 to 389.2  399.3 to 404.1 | 1.58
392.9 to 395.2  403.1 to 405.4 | 1.85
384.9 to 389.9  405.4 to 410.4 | 1.49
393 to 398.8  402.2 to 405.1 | 1.56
